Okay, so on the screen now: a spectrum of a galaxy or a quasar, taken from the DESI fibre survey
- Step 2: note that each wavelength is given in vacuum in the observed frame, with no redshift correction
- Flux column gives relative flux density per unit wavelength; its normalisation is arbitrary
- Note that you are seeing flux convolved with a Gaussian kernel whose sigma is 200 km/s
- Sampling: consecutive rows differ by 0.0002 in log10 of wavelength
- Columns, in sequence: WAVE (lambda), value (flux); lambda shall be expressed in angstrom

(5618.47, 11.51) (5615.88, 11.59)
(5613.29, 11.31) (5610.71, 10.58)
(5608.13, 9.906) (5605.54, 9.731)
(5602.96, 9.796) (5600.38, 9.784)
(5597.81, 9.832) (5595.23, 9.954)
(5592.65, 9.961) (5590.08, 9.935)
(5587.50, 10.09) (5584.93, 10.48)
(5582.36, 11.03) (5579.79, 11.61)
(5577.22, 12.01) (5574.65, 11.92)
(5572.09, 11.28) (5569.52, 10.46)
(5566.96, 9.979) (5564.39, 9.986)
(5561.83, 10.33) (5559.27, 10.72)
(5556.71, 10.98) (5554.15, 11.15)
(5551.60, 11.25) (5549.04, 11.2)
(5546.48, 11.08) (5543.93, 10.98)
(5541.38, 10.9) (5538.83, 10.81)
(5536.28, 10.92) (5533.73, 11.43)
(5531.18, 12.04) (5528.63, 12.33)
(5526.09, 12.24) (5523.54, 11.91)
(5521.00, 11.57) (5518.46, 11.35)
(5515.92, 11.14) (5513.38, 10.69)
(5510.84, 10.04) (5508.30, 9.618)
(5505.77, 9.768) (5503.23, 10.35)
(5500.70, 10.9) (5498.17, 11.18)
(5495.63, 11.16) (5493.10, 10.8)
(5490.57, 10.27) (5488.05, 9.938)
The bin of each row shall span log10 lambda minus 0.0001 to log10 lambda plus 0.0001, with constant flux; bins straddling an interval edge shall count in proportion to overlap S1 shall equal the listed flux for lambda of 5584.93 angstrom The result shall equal 10.48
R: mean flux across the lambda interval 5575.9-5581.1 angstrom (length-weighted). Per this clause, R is 11.8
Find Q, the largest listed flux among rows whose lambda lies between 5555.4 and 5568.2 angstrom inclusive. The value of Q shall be 10.98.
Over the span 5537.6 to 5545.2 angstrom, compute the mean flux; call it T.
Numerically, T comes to 10.9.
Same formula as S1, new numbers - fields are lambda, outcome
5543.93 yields 10.98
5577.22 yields 12.01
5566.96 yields 9.979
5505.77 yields 9.768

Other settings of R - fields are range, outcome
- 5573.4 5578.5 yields 12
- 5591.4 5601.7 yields 9.88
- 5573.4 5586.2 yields 11.4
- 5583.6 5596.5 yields 10.1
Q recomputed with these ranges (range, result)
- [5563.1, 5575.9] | 11.92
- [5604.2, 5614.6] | 11.31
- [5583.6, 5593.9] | 10.48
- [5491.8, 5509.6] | 11.18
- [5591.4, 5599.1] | 9.961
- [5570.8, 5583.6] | 12.01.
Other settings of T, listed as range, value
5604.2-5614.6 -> 10.4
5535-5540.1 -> 10.9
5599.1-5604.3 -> 9.79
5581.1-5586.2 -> 10.8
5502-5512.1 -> 9.94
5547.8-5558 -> 11.1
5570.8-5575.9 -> 11.6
